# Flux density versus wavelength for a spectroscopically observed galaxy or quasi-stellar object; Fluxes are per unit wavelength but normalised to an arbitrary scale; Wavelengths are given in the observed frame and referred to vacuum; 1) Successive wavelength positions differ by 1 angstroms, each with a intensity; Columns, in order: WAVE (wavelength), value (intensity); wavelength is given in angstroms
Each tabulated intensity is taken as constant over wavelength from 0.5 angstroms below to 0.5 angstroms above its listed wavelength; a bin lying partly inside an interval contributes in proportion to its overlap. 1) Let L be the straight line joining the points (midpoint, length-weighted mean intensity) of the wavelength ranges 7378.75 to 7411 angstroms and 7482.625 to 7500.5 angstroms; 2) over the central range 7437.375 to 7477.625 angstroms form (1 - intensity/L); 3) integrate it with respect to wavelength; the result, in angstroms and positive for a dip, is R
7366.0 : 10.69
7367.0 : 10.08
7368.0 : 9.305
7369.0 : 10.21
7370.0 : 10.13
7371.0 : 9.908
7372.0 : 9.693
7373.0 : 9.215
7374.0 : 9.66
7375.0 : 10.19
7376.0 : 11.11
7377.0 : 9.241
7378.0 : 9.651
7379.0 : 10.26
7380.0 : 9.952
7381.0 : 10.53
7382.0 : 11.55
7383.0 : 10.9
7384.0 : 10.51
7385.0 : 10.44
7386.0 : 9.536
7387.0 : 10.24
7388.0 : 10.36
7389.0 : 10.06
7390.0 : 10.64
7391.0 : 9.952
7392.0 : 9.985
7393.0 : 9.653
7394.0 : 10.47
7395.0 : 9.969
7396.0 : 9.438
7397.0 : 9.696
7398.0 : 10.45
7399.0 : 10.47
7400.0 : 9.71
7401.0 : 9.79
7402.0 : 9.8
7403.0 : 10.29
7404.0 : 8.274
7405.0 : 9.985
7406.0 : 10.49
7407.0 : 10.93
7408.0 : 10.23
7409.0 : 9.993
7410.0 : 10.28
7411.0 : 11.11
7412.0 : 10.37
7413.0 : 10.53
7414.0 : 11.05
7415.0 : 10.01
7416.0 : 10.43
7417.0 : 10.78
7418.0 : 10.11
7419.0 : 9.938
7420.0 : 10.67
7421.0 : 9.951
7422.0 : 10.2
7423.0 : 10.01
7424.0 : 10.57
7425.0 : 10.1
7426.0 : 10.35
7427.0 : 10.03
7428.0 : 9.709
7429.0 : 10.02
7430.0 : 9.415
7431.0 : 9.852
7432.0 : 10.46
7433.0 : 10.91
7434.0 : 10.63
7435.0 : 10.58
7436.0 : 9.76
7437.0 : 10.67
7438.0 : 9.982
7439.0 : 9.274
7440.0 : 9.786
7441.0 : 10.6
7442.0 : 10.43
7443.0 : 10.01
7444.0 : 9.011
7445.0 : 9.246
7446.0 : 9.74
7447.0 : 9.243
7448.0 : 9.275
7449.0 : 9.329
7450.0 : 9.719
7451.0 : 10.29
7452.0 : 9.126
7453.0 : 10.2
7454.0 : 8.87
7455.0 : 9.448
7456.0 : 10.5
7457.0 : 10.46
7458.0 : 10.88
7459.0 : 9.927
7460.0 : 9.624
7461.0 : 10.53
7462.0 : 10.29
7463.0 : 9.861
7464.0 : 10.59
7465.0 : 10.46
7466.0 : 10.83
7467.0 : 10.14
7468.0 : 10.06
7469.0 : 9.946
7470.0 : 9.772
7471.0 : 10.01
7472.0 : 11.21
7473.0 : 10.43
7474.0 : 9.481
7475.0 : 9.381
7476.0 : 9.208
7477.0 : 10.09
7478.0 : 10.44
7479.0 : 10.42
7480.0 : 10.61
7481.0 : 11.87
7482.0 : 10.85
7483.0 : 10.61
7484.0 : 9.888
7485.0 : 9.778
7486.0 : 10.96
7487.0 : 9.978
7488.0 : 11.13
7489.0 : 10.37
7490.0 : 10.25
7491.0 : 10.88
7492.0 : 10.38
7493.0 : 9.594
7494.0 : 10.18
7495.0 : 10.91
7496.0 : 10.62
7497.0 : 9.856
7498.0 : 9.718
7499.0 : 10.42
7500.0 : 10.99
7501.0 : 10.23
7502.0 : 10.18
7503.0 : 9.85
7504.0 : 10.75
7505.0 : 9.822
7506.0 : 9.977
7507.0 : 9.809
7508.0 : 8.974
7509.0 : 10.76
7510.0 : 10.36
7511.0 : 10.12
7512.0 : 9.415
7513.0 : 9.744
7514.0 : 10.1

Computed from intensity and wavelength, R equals 1.4 angstroms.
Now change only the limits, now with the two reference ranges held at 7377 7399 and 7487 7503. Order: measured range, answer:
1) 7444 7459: 0.8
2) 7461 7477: 0.3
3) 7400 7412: 0.1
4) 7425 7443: 0.2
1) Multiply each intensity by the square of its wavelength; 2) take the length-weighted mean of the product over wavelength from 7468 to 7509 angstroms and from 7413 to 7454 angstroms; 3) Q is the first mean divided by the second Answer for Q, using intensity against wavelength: 1.04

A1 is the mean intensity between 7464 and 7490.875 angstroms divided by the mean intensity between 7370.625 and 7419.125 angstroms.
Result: 1.0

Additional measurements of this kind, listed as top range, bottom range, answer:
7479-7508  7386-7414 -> 1.02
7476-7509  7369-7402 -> 1.02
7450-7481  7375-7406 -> 1.00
